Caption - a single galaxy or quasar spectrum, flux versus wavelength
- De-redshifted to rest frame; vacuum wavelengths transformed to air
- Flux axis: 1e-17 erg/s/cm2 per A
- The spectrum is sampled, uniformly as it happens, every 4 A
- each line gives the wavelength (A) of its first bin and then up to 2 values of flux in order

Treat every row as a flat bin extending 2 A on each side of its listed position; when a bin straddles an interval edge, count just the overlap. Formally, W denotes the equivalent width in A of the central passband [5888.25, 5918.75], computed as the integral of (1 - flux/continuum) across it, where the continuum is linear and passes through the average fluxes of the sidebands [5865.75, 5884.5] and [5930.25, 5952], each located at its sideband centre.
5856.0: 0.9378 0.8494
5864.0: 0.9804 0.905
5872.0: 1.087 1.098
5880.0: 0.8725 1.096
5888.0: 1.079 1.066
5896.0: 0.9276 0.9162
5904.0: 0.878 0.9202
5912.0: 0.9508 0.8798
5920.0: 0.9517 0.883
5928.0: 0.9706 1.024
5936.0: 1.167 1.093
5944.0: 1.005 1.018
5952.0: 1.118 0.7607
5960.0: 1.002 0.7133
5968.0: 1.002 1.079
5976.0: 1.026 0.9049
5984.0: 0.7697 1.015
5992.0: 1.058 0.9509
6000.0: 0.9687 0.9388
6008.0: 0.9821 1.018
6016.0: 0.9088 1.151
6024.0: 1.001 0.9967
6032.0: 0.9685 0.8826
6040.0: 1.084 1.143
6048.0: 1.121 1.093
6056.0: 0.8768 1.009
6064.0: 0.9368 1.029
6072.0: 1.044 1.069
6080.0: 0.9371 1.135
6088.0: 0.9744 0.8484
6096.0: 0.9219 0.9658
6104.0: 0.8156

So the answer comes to 2.6 A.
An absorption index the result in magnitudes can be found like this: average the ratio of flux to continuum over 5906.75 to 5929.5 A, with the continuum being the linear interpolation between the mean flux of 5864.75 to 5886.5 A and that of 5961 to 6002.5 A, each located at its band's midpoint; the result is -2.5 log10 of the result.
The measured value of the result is 0.070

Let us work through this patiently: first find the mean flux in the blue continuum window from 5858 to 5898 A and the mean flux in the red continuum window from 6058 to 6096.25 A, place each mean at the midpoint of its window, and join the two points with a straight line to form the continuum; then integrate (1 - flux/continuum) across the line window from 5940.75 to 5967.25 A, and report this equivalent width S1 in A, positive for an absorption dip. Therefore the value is 1.3 A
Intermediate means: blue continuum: 0.996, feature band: 0.947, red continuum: 0.994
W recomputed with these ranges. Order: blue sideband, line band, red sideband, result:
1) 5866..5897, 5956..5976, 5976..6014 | 0.76 A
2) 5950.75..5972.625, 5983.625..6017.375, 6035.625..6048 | 1.08 A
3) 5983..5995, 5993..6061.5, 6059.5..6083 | -1.51 A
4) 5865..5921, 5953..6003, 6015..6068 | 2.85 A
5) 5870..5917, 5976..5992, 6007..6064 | 1.12 A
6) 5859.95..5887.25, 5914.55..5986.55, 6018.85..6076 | 3.10 A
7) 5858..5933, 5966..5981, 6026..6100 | -0.42 A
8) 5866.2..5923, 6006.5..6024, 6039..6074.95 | 0.10 A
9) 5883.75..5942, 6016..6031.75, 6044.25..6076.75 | -0.10 A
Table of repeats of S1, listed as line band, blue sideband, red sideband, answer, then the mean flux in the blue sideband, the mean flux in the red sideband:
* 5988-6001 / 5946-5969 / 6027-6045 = -0.4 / 0.933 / 1.01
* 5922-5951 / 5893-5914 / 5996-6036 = -2.6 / 0.926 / 0.985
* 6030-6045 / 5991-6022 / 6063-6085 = 0.0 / 0.995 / 1.02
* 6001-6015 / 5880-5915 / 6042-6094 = 0.4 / 0.97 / 1.02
